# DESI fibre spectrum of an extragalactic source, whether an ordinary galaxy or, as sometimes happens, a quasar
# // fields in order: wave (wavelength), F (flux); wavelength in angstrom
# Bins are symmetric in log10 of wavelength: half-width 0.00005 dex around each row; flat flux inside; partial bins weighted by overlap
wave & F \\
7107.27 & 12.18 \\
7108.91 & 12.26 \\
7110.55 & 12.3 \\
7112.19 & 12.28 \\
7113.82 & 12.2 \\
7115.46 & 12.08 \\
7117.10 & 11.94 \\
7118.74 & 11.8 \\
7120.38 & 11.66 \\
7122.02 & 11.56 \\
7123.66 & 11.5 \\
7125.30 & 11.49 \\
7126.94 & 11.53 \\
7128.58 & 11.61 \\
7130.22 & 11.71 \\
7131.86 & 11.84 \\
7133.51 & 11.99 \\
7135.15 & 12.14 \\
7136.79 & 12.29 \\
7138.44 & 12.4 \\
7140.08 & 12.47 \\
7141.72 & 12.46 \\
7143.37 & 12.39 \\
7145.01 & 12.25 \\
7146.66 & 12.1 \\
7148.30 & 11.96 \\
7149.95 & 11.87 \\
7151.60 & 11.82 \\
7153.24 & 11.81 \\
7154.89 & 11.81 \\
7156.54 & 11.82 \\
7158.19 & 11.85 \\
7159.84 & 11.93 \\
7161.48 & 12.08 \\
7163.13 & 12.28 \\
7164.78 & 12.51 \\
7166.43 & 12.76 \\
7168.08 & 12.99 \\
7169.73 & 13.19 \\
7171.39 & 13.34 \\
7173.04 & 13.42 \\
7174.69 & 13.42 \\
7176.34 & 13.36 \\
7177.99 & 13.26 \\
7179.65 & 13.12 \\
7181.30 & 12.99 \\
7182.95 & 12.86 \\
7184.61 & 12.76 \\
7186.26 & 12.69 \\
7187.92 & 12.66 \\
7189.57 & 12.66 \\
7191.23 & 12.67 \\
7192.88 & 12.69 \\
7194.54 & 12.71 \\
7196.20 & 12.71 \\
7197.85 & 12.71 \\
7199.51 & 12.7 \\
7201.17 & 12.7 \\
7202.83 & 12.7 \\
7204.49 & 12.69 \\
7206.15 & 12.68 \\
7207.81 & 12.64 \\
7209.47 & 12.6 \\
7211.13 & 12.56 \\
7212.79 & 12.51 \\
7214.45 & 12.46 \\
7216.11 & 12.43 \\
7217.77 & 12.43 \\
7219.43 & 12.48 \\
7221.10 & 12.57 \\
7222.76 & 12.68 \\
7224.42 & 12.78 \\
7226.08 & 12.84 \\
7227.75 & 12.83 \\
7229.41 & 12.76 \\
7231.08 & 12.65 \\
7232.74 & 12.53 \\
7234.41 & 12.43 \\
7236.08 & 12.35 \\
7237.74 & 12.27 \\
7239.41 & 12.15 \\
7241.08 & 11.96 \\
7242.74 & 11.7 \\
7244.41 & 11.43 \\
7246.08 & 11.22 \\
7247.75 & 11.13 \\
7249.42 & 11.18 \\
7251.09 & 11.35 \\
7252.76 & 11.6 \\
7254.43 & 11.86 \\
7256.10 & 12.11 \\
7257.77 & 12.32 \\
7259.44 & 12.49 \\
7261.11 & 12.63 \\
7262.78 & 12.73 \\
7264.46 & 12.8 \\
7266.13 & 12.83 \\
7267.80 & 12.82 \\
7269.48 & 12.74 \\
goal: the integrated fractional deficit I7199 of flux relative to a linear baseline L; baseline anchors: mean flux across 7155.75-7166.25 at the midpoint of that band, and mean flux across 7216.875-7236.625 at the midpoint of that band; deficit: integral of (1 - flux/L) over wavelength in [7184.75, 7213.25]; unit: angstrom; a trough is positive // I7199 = -0.6 angstrom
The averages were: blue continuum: 12.1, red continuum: 12.6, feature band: 12.7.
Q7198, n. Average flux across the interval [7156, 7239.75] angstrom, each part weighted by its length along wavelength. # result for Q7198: 12.7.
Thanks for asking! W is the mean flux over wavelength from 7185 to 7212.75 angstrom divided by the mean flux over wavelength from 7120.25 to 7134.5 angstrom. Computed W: 1.09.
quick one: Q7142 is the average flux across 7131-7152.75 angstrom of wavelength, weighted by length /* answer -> 12.1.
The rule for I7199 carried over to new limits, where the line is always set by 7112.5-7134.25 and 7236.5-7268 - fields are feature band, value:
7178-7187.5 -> -0.8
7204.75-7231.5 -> -1.5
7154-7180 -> -1.8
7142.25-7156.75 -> -0.2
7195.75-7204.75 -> -0.6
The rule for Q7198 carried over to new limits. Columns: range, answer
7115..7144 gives 11.9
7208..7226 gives 12.6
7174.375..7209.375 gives 12.8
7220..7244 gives 12.4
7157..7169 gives 12.3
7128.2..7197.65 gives 12.5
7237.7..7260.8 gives 11.8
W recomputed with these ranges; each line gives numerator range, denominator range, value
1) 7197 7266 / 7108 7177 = 1.01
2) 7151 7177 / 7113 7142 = 1.05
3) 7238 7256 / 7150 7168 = 0.96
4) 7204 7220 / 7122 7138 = 1.06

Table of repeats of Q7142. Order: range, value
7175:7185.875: 13.1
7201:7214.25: 12.6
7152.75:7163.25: 11.9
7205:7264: 12.3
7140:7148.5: 12.3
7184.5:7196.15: 12.7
